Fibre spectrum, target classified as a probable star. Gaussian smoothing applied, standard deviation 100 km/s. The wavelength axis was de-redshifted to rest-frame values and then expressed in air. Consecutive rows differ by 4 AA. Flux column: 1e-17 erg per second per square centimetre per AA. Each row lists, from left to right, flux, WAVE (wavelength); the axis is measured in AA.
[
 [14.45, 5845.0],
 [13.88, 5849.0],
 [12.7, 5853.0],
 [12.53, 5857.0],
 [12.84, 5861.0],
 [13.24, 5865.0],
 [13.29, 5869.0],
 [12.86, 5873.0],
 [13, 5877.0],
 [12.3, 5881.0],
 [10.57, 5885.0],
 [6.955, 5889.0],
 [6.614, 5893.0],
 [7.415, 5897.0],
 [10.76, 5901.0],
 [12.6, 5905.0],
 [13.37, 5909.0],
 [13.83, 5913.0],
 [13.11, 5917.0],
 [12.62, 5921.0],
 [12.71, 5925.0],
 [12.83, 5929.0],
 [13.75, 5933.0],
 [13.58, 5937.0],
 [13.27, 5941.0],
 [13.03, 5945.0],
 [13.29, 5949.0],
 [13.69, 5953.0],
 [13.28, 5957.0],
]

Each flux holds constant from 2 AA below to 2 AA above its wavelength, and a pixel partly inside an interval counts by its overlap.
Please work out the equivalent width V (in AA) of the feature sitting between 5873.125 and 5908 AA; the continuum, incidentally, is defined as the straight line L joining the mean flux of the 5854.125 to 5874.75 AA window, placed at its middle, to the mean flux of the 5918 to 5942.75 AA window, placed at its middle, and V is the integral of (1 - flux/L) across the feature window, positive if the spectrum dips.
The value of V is 7.3 AA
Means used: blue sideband 12.9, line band 10.3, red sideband 13.1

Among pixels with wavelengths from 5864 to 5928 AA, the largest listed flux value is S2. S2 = 13.83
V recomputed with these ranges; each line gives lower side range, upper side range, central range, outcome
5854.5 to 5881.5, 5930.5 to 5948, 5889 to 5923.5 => 5.5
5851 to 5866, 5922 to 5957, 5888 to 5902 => 5.6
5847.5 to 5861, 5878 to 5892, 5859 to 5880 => -2.9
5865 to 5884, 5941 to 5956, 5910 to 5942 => -0.1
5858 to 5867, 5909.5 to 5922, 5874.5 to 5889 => 2.0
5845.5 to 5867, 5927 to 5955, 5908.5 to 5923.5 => 0.1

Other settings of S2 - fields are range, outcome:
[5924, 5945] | 13.75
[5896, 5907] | 12.6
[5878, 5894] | 12.3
